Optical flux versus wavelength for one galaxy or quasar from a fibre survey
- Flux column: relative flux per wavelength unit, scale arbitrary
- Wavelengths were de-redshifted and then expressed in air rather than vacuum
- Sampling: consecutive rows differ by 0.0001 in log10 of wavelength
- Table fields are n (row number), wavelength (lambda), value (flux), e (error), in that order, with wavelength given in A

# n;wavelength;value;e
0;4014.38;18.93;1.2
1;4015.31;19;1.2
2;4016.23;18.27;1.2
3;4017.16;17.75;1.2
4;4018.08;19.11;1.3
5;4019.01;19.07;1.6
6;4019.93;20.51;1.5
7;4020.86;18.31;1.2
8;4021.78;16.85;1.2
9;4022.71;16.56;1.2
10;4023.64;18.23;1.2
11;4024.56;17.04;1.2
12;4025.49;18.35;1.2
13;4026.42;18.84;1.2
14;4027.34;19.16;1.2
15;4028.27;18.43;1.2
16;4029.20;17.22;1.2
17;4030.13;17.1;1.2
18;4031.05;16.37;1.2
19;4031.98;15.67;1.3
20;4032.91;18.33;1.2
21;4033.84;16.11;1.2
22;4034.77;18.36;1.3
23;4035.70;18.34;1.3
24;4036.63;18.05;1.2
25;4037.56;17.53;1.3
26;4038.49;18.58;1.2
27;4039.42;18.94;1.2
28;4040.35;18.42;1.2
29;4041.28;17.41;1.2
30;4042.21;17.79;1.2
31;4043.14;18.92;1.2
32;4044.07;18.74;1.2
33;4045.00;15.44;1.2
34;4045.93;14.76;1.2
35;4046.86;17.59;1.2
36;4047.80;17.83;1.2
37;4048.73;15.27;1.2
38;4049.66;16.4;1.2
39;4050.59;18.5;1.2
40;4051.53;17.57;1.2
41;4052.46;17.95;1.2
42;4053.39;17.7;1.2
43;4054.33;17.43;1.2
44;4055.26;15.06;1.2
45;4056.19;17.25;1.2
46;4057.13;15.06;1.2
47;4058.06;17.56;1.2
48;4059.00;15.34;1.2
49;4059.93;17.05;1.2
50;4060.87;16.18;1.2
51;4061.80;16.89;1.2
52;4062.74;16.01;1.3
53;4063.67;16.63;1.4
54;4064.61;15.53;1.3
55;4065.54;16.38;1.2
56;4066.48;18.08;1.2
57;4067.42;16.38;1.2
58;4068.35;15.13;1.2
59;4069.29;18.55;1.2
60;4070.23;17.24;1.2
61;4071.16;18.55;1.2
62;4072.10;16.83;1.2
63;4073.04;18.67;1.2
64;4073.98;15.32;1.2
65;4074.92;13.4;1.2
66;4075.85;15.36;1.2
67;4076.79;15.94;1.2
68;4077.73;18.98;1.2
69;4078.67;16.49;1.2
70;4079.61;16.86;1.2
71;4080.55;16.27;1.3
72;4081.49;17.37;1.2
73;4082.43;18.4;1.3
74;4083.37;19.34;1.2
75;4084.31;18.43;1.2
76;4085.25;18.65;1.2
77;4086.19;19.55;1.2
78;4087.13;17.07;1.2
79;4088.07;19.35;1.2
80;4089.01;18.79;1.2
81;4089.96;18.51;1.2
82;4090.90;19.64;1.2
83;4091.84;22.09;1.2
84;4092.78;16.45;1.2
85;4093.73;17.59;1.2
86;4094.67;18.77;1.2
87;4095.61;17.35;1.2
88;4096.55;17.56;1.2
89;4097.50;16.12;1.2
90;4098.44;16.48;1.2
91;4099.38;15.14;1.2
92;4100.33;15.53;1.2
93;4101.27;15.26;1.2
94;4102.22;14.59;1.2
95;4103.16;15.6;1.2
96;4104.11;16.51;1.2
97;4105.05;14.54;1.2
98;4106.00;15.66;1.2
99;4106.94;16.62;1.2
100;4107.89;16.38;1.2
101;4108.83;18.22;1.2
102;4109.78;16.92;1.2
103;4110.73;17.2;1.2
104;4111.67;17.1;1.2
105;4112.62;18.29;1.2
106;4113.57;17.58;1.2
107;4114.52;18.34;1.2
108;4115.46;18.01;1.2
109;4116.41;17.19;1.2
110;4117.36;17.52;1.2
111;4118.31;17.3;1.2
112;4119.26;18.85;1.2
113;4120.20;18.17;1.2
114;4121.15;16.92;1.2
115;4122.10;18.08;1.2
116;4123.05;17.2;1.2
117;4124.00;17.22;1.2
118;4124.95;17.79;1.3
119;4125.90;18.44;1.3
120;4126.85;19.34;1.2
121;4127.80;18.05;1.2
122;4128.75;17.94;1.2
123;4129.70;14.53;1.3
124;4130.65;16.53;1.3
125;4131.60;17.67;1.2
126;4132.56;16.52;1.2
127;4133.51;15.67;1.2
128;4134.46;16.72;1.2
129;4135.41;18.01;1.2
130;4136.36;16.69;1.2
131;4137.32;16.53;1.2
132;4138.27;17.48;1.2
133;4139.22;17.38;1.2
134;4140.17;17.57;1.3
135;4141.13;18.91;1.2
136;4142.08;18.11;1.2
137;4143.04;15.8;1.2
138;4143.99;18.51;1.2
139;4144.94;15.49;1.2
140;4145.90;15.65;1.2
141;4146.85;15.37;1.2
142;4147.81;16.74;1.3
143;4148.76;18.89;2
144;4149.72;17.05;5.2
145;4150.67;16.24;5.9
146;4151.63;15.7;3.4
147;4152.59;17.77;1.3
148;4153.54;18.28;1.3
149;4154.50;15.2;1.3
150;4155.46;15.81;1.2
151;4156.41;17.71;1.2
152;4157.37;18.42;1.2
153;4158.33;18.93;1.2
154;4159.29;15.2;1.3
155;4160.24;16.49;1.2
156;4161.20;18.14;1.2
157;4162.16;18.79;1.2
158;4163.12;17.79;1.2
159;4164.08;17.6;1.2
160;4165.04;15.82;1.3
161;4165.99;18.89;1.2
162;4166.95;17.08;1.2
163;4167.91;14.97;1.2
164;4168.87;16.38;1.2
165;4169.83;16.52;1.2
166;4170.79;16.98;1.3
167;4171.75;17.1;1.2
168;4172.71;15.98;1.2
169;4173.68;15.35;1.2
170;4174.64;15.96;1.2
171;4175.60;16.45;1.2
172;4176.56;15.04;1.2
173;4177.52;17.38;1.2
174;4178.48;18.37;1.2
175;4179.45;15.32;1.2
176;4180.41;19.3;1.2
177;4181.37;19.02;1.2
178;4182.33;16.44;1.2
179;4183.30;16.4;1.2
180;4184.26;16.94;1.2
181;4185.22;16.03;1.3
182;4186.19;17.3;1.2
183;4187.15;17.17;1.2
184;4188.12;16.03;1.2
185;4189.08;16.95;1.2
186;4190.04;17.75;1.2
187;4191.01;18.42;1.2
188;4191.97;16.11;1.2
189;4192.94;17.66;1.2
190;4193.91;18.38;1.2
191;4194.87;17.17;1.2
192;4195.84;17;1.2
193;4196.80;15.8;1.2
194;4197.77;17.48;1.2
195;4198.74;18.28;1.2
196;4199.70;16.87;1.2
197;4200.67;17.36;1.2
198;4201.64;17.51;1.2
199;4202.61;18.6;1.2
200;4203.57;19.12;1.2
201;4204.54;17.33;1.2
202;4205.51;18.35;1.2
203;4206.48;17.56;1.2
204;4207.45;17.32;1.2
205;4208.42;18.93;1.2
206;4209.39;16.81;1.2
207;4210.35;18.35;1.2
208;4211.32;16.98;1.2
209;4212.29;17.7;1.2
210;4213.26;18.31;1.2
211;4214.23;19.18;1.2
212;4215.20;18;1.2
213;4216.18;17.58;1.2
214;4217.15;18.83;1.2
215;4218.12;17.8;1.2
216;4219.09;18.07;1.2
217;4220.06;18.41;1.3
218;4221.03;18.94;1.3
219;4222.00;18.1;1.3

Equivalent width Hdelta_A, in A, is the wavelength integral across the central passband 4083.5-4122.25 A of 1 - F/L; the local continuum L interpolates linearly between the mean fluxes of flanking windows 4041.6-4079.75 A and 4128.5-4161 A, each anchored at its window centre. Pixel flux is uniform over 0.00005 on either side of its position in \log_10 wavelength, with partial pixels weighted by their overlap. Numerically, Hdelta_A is -1.3 A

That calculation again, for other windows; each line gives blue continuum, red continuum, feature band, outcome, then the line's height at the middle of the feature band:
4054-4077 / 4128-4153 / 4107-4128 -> -1.2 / 16.8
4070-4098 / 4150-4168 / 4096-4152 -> 1.4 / 17.4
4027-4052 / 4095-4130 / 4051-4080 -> 1.1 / 17.3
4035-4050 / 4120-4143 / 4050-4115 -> 1.3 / 17.4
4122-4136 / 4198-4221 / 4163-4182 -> 0.9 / 17.7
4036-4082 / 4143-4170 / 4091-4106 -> 0.3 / 17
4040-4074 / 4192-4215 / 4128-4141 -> 0.3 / 17.4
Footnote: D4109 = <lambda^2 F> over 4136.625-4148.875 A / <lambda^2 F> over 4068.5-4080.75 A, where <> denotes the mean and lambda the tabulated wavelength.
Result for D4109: 1.1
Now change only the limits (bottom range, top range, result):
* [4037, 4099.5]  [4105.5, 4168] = 1.03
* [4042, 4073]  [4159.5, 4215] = 1.09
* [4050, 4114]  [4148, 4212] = 1.06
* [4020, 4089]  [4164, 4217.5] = 1.07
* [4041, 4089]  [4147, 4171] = 1.05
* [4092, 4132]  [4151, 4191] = 1.02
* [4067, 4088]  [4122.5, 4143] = 1.03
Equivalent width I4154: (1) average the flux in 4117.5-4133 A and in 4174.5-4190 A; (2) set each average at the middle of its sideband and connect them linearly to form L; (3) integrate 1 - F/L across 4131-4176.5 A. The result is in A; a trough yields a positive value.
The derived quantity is 0.82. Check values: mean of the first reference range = 17.5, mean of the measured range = 16.9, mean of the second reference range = 16.9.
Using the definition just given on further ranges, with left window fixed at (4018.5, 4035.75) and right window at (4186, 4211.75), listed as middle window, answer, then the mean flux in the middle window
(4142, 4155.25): 0.7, 16.7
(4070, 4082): 0.7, 16.7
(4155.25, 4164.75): 0.0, 17.5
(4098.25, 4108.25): 1.2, 15.6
